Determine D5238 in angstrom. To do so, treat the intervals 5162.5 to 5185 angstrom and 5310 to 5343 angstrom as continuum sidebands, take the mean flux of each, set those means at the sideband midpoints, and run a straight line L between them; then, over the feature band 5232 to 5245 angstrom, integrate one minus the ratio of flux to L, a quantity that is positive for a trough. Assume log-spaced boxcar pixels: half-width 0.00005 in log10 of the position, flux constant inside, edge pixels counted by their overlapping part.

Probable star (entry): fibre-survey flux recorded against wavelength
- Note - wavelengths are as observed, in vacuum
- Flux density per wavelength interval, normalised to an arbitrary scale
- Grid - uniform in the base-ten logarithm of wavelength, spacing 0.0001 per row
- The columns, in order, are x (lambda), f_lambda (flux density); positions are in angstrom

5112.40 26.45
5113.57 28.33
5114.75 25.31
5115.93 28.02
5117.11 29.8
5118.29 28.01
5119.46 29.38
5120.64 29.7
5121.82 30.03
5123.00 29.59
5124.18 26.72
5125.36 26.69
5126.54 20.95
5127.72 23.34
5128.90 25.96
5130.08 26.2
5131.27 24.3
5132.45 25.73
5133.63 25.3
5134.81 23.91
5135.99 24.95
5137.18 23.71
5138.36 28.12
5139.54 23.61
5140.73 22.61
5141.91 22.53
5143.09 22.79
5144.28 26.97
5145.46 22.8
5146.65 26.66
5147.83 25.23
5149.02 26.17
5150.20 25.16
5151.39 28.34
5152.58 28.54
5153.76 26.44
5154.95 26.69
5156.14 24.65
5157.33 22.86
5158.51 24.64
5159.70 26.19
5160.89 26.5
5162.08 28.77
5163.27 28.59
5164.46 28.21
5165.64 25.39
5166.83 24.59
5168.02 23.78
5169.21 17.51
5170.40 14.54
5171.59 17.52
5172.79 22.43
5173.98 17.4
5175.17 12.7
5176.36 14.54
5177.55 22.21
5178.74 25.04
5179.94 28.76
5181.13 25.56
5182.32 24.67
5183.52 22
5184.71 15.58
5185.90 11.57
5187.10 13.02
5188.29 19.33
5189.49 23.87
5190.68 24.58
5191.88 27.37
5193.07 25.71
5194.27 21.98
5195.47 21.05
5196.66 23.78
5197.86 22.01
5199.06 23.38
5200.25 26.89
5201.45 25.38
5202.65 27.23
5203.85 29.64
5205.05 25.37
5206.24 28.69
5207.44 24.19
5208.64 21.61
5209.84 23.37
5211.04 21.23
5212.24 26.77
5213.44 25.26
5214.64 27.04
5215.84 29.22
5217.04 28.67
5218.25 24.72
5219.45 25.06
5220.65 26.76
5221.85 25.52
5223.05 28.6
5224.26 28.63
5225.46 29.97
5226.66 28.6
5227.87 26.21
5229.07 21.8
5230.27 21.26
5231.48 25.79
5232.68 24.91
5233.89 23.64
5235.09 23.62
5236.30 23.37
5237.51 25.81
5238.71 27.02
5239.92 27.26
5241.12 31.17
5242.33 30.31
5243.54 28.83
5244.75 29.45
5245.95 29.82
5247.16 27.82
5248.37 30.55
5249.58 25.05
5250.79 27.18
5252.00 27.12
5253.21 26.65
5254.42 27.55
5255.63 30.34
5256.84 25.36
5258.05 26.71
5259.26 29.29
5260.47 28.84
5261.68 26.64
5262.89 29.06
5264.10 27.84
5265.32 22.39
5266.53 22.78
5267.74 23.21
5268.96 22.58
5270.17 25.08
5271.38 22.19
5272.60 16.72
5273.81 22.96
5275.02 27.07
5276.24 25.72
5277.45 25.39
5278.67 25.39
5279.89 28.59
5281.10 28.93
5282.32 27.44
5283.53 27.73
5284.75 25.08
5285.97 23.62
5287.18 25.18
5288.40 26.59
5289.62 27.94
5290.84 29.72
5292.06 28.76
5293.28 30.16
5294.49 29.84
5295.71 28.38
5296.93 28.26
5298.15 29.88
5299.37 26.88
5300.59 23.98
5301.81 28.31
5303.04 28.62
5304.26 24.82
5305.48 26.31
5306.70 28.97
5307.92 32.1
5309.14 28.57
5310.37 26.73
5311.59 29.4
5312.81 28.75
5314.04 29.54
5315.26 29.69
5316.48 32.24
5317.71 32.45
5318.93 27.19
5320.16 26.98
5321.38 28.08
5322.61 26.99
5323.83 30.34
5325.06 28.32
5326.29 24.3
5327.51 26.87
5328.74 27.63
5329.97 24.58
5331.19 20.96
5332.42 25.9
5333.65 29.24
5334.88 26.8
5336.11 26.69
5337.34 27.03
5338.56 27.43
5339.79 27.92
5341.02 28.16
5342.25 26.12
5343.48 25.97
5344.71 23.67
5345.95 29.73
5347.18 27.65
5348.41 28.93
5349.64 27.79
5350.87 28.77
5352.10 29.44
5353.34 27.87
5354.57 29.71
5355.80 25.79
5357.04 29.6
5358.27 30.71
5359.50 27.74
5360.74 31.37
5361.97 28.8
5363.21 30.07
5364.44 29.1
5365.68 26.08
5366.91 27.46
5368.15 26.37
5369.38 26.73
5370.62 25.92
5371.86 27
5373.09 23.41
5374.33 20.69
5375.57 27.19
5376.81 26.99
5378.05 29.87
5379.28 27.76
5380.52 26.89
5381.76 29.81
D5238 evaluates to -1.3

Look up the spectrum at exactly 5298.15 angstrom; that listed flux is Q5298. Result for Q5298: 29.88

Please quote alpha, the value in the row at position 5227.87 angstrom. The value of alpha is 26.21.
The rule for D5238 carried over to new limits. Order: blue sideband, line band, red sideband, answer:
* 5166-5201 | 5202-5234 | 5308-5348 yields -4.55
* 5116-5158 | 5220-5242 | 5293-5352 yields 0.56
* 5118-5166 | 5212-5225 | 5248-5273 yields -0.54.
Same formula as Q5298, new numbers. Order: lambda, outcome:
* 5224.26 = 28.63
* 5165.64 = 25.39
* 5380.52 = 26.89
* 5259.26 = 29.29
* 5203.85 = 29.64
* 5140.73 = 22.61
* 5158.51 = 24.64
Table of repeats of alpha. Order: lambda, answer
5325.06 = 28.32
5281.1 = 28.93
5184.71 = 15.58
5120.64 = 29.7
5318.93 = 27.19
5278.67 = 25.39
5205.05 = 25.37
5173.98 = 17.4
